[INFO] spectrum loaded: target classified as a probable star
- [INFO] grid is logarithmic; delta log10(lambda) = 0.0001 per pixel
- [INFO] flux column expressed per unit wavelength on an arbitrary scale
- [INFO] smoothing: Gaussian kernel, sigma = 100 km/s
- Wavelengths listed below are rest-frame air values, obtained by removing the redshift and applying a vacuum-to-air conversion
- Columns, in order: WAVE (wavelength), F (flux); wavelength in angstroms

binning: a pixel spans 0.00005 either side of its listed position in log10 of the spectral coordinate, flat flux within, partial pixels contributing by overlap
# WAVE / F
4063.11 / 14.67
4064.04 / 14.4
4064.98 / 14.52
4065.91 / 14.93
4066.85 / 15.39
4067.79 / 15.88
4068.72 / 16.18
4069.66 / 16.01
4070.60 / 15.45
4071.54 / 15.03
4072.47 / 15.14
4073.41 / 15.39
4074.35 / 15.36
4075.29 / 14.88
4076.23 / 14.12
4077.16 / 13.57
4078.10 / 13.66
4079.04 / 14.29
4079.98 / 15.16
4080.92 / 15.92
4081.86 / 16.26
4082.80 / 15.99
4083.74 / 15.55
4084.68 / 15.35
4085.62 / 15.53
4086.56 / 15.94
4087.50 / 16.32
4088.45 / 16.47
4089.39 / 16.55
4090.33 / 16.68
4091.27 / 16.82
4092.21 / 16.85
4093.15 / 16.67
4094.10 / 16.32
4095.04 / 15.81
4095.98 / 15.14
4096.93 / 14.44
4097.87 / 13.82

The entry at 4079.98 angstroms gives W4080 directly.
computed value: 15.16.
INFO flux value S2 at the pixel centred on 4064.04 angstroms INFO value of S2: 14.4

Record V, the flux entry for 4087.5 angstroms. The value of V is 16.32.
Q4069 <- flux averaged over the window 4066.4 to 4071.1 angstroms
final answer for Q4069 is 15.8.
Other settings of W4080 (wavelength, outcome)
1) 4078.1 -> 13.66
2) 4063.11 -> 14.67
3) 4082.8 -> 15.99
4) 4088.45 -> 16.47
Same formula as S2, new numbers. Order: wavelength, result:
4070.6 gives 15.45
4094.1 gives 16.32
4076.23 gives 14.12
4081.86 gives 16.26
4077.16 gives 13.57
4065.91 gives 14.93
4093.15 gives 16.67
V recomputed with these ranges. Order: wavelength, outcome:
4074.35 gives 15.36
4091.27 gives 16.82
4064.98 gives 14.52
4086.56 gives 15.94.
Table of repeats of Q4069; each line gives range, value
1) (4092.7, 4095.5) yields 16.2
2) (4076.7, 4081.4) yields 14.5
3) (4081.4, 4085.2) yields 15.8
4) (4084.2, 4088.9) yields 15.9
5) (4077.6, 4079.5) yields 14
